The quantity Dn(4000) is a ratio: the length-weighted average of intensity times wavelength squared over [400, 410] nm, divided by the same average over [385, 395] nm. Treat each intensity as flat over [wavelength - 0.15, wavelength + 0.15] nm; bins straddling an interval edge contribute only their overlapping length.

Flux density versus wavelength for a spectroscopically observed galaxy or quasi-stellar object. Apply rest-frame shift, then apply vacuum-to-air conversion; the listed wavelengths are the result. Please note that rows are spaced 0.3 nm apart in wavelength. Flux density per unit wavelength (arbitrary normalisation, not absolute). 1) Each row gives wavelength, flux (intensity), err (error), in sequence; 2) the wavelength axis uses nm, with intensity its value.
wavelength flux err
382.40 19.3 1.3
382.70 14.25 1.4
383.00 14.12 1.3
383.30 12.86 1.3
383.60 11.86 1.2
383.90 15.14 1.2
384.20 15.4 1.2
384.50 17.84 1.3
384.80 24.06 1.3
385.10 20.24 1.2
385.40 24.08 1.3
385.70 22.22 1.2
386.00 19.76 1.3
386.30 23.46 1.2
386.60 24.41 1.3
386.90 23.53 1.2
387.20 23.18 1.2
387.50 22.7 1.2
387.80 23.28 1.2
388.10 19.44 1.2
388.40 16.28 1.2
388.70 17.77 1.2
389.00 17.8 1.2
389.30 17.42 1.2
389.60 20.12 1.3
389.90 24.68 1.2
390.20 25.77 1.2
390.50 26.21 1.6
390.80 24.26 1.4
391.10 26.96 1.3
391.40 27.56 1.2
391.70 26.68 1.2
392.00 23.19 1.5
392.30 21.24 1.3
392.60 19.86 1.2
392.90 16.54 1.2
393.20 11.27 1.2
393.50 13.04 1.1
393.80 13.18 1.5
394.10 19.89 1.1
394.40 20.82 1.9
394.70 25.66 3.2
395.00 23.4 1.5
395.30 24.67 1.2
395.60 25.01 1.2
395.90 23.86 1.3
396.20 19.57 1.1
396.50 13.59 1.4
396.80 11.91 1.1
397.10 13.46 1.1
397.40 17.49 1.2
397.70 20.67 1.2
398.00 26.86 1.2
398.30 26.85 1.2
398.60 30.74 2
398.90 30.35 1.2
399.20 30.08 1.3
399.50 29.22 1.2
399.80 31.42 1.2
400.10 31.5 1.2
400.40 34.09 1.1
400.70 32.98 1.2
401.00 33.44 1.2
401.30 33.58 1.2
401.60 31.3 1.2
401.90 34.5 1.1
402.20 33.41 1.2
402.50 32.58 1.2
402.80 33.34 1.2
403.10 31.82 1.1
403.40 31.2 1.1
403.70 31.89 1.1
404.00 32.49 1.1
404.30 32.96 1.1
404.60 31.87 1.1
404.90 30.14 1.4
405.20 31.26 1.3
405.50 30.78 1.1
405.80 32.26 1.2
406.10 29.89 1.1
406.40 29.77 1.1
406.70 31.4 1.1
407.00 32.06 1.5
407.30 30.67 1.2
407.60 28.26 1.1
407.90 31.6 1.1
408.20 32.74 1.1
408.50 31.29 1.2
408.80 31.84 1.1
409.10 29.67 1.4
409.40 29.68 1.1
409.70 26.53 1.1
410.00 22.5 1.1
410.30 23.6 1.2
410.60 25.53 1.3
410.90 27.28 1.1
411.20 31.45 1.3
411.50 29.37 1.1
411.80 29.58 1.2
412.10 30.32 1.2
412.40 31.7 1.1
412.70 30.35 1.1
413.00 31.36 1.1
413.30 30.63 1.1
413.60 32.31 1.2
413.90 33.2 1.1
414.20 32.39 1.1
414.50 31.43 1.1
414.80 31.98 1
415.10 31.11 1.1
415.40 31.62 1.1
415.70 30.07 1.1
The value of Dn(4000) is 1.6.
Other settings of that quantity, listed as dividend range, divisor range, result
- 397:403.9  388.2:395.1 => 1.50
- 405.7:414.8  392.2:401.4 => 1.37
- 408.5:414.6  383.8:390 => 1.62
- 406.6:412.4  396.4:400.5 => 1.24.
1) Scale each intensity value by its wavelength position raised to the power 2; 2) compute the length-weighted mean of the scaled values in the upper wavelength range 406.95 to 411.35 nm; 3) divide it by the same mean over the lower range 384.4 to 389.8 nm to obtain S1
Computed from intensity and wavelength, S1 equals 1.54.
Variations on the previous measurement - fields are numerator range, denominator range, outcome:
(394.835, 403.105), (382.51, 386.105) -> 1.66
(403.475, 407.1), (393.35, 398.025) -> 1.70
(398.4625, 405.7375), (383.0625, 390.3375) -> 1.72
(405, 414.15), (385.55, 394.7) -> 1.56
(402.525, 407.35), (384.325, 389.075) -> 1.63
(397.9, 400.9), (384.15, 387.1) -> 1.51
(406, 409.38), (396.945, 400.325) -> 1.22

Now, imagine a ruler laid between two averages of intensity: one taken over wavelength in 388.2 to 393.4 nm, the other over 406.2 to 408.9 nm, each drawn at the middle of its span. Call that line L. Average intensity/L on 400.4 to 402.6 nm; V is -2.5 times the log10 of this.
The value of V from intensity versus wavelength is -0.20 mag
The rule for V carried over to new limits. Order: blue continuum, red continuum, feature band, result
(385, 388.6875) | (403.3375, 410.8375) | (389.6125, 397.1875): 0.161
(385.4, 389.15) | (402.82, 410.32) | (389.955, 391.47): -0.136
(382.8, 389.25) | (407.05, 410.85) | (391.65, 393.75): 0.210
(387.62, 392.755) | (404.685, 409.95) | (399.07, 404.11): -0.167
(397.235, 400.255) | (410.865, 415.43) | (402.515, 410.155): -0.051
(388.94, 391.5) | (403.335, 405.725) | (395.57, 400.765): 0.137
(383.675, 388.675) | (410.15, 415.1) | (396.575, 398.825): 0.176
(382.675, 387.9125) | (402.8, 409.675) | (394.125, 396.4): 0.101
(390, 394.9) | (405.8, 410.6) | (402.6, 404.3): -0.192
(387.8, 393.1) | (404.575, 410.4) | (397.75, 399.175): -0.106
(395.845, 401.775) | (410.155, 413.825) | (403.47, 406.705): -0.130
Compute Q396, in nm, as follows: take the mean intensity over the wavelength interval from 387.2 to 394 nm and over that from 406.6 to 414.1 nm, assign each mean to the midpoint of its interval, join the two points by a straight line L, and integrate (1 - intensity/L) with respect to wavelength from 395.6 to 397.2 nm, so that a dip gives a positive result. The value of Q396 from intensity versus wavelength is 0.41 nm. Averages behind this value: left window 20.7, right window 29.8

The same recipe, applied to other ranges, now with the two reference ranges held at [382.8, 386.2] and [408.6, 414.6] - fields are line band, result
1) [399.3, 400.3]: -0.26 nm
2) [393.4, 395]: 0.22 nm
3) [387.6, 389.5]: 0.09 nm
